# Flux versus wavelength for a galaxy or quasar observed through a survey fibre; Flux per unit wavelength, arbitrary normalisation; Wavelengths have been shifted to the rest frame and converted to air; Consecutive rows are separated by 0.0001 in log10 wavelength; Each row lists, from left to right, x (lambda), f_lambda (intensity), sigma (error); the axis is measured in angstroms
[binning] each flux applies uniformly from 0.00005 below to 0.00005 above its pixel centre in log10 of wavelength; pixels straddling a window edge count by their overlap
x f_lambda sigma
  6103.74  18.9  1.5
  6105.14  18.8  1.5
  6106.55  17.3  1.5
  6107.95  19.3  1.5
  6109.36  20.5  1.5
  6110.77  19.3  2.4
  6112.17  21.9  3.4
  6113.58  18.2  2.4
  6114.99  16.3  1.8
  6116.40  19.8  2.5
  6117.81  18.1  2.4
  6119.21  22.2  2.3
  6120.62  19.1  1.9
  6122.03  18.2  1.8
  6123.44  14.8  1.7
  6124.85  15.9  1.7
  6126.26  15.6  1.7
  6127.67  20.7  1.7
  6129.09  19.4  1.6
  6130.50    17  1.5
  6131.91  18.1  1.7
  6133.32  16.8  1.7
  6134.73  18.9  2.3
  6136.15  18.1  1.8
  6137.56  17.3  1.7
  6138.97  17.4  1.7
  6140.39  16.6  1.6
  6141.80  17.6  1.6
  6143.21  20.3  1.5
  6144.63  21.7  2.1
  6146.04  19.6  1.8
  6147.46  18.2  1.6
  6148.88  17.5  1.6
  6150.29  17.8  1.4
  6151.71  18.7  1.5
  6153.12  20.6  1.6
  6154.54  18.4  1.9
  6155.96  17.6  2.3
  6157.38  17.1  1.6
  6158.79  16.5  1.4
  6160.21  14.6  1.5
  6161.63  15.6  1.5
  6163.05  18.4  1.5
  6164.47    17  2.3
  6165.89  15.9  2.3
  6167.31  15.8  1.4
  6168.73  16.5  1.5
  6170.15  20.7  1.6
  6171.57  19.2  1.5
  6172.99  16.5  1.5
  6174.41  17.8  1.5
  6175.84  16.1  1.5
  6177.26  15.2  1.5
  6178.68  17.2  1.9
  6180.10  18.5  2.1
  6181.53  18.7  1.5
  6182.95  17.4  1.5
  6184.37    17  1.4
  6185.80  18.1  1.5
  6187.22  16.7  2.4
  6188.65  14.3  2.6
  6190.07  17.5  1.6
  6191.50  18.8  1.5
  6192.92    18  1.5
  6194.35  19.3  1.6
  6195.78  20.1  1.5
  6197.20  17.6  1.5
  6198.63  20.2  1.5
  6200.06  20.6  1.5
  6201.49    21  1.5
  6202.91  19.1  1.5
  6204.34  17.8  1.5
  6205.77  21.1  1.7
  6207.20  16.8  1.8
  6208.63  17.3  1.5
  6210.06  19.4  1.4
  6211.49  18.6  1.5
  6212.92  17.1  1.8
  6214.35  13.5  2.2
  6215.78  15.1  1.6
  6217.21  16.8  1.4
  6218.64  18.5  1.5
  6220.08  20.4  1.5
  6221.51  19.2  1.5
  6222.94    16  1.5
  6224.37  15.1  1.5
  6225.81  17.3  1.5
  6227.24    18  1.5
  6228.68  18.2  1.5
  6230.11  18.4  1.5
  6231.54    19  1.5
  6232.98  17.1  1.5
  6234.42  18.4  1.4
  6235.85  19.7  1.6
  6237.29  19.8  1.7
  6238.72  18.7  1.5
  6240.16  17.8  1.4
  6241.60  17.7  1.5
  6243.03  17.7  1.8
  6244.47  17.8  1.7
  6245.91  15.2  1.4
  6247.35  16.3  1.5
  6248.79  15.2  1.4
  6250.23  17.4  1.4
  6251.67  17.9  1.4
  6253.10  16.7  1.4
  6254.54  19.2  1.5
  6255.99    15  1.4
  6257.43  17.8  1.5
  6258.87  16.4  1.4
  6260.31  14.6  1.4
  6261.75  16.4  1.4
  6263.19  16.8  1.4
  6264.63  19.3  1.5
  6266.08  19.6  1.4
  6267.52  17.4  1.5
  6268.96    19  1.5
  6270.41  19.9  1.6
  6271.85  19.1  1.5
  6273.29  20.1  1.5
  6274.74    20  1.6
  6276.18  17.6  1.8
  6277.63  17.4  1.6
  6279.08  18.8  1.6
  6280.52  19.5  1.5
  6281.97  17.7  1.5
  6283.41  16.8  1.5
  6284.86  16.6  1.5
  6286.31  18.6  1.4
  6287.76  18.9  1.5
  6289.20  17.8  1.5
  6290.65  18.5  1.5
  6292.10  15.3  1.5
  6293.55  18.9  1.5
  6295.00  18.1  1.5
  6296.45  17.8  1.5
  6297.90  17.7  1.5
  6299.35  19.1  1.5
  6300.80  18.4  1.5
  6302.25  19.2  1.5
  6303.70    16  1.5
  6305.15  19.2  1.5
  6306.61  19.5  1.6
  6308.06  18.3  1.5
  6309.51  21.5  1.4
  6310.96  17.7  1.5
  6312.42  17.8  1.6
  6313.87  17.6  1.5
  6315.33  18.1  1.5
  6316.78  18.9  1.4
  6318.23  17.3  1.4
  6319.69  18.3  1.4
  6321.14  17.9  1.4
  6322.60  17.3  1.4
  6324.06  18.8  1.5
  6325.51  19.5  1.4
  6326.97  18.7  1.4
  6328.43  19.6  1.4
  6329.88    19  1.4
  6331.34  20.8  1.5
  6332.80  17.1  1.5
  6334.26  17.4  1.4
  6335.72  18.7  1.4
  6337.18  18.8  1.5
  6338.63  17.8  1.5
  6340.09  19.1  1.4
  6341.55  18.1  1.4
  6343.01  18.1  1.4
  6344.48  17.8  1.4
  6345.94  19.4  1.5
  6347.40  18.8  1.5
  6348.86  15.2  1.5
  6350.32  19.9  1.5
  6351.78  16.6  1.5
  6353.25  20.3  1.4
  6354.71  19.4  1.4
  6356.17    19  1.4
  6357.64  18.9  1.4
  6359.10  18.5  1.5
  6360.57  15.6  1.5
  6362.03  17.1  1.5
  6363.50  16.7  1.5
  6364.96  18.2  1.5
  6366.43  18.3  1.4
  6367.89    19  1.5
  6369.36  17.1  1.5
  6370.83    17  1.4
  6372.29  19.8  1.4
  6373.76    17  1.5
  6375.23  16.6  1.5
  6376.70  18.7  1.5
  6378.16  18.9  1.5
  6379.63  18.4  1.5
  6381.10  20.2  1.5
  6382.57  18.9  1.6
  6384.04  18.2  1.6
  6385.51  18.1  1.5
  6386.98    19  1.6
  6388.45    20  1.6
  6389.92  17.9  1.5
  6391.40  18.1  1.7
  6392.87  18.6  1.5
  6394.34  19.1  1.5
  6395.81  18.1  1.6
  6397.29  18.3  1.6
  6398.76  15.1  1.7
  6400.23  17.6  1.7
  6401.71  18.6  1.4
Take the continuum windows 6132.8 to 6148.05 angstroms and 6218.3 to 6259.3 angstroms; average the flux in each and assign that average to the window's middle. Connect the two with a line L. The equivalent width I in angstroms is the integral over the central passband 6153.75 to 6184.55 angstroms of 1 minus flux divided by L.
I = 1.7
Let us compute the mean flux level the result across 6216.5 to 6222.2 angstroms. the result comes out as 18.7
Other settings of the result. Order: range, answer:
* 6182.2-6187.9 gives 17.3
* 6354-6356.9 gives 19.2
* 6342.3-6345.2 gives 17.9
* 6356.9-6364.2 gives 17.3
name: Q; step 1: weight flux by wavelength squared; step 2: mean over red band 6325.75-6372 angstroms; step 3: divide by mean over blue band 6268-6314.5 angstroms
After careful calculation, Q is 1.01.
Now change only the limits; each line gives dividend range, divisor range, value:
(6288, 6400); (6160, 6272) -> 1.08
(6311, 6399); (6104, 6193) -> 1.09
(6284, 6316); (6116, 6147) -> 1.05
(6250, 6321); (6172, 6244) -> 1.03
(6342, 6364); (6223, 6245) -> 1.04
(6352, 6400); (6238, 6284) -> 1.07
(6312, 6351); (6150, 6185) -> 1.11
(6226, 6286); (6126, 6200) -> 1.03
